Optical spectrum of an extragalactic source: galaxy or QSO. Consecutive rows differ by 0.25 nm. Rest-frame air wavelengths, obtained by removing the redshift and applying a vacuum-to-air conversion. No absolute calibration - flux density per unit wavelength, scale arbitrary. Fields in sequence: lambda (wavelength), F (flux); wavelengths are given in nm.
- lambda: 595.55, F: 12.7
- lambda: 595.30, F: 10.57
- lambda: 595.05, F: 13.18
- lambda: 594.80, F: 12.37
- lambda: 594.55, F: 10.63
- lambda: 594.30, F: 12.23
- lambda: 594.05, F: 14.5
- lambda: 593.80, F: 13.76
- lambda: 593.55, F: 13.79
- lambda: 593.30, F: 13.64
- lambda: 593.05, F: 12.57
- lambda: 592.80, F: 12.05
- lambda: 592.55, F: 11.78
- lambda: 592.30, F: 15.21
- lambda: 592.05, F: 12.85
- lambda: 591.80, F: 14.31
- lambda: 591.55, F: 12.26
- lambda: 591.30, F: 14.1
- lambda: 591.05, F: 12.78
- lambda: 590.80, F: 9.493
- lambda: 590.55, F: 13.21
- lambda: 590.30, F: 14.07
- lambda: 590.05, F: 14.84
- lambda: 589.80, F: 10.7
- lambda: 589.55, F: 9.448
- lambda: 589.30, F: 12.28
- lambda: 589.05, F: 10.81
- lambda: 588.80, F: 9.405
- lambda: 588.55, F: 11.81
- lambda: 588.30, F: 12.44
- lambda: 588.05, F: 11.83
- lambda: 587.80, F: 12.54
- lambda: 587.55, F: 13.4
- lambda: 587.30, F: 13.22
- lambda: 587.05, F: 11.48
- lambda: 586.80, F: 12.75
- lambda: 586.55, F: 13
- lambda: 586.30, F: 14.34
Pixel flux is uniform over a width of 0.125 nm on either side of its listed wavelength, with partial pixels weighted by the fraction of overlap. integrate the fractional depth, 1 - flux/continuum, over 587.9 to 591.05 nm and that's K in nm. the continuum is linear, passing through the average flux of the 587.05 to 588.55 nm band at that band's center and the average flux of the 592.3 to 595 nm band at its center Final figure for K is 0.217 nm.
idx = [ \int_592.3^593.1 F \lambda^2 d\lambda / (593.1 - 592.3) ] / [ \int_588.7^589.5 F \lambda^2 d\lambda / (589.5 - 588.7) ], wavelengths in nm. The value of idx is 1.18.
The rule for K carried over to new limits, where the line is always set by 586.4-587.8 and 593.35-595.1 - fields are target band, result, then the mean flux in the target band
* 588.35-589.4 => 0.14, 11.1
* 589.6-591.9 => 0.02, 12.7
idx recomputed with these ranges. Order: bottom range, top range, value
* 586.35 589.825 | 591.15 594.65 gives 1.12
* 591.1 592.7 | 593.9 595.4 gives 0.93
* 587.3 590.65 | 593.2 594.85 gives 1.09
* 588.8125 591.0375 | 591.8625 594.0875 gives 1.14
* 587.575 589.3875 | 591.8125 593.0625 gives 1.13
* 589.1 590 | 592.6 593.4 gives 1.15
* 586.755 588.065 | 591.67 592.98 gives 1.07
